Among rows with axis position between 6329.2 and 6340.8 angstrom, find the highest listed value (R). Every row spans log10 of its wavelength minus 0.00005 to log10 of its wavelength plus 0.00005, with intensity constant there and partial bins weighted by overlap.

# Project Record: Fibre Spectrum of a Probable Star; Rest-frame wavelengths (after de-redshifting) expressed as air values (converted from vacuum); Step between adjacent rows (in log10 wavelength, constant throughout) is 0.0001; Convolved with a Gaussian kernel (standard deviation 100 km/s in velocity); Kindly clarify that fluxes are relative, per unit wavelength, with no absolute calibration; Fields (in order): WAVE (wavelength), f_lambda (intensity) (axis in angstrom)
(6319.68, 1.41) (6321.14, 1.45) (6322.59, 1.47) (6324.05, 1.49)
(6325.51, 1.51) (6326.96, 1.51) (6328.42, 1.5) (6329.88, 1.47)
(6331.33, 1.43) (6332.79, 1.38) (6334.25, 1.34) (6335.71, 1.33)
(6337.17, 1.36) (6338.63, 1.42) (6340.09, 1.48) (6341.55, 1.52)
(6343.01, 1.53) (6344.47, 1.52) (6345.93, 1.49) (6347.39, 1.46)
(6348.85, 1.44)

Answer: 1.48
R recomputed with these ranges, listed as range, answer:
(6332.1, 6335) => 1.38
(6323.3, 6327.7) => 1.51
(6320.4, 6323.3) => 1.47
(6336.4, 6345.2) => 1.53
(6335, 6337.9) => 1.36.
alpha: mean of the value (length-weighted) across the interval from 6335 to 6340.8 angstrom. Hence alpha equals 1.4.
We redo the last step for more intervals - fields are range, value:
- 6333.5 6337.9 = 1.34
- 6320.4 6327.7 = 1.49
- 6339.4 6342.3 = 1.5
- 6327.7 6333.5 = 1.45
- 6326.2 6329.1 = 1.51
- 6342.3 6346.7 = 1.51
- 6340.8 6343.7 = 1.52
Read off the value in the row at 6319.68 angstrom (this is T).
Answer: 1.41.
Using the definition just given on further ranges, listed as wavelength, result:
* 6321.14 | 1.45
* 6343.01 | 1.53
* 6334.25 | 1.34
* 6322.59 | 1.47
